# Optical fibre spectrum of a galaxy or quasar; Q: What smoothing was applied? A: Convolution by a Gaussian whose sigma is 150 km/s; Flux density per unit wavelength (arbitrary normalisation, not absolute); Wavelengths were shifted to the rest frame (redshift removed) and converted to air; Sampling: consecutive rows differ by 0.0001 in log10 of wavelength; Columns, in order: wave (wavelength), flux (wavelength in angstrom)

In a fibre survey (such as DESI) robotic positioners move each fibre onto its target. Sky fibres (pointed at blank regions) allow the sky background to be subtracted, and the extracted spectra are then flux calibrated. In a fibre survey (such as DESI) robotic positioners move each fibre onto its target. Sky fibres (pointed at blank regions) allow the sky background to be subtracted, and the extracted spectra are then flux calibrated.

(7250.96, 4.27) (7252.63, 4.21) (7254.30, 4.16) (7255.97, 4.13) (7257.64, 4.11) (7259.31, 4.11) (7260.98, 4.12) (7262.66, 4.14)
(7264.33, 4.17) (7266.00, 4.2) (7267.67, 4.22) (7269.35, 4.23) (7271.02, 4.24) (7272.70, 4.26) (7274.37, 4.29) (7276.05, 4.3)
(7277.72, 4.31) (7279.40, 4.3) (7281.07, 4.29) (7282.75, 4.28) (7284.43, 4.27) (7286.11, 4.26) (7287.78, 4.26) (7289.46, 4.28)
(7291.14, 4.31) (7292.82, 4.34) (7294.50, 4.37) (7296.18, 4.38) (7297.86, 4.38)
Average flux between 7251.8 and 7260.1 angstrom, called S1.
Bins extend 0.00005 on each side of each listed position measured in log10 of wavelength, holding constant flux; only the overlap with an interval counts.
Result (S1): 4.15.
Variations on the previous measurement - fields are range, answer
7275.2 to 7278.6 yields 4.3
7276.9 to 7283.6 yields 4.29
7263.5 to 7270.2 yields 4.21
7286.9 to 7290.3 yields 4.28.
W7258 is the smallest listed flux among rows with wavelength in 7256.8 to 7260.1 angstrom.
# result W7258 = 4.11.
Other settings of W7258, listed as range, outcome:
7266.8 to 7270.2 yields 4.22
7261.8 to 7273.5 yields 4.14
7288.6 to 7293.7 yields 4.28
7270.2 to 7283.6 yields 4.24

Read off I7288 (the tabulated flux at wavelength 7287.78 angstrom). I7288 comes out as 4.26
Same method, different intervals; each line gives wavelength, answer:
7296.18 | 4.38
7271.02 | 4.24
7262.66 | 4.14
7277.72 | 4.31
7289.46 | 4.28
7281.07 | 4.29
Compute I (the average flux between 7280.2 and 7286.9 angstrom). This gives 4.27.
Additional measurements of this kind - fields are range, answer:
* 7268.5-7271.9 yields 4.23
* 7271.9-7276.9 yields 4.29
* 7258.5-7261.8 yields 4.12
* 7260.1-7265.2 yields 4.14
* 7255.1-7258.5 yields 4.12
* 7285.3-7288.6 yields 4.27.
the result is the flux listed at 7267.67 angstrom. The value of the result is 4.22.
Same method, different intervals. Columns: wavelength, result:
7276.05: 4.3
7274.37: 4.29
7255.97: 4.13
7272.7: 4.26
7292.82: 4.34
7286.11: 4.26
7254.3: 4.16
